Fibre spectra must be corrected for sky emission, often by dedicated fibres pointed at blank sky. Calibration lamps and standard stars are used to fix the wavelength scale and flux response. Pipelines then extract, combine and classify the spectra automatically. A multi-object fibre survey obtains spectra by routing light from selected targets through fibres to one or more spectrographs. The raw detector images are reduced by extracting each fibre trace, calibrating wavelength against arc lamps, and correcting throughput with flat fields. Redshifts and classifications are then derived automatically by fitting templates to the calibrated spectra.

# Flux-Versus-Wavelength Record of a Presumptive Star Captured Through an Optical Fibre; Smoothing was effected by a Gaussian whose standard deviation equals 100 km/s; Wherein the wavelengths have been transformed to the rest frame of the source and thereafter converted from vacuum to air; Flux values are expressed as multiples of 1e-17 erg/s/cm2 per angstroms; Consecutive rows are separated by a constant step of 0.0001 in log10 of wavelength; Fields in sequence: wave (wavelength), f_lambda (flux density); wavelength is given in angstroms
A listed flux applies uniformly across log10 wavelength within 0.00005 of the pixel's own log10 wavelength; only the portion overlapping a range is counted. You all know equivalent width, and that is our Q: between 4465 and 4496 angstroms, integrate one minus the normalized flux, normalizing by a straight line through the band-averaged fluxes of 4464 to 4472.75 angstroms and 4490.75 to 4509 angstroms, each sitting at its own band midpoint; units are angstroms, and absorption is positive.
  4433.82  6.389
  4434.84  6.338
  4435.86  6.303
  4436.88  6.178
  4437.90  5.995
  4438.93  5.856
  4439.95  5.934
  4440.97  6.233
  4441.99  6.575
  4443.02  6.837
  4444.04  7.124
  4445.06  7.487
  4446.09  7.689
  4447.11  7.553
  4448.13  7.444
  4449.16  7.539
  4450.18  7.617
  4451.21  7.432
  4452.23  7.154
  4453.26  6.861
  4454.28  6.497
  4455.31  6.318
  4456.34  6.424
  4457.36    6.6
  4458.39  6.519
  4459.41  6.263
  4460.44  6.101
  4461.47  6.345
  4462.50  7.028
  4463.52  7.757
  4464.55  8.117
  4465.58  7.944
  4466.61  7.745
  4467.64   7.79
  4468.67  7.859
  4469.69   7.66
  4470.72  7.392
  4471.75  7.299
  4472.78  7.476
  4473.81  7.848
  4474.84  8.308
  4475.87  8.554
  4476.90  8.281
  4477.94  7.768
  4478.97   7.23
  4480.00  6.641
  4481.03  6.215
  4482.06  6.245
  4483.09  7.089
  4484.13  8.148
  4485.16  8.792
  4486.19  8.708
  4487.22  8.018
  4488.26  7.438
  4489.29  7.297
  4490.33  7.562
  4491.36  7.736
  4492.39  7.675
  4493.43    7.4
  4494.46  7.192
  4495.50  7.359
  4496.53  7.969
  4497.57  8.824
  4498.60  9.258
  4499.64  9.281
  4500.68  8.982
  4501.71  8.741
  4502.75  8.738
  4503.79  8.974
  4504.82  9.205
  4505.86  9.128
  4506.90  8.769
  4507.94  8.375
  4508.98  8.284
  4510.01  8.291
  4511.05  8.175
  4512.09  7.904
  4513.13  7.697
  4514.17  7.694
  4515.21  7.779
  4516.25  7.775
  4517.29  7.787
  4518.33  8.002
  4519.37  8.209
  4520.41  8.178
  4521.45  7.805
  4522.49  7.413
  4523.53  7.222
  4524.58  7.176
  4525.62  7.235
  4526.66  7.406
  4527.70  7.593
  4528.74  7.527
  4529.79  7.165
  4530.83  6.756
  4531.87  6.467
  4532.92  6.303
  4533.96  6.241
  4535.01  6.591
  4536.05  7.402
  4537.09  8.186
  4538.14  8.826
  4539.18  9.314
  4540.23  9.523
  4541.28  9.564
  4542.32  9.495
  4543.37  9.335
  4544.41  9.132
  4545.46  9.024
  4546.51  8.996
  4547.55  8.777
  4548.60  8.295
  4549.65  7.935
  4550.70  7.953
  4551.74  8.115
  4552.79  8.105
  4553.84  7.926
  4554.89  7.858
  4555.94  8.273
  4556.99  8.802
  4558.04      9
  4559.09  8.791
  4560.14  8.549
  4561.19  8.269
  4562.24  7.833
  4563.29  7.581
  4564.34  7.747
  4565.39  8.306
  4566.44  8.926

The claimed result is 1.4 angstroms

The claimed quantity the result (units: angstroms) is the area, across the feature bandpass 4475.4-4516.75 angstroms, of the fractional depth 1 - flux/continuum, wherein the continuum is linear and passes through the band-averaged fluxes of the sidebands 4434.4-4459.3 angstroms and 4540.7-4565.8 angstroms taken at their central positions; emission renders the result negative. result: -2.5 angstroms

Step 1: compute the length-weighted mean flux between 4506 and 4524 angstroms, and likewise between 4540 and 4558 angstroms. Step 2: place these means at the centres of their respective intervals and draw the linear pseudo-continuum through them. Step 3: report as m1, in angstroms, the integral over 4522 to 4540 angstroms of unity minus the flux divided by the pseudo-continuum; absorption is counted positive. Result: 2.0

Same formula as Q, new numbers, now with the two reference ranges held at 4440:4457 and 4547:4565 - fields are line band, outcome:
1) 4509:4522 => -0.31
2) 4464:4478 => -1.14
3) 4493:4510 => -2.04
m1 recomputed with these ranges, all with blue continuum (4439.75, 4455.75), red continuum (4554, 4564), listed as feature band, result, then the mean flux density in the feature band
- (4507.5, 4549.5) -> -0.1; 7.97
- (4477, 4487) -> -0.1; 7.48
